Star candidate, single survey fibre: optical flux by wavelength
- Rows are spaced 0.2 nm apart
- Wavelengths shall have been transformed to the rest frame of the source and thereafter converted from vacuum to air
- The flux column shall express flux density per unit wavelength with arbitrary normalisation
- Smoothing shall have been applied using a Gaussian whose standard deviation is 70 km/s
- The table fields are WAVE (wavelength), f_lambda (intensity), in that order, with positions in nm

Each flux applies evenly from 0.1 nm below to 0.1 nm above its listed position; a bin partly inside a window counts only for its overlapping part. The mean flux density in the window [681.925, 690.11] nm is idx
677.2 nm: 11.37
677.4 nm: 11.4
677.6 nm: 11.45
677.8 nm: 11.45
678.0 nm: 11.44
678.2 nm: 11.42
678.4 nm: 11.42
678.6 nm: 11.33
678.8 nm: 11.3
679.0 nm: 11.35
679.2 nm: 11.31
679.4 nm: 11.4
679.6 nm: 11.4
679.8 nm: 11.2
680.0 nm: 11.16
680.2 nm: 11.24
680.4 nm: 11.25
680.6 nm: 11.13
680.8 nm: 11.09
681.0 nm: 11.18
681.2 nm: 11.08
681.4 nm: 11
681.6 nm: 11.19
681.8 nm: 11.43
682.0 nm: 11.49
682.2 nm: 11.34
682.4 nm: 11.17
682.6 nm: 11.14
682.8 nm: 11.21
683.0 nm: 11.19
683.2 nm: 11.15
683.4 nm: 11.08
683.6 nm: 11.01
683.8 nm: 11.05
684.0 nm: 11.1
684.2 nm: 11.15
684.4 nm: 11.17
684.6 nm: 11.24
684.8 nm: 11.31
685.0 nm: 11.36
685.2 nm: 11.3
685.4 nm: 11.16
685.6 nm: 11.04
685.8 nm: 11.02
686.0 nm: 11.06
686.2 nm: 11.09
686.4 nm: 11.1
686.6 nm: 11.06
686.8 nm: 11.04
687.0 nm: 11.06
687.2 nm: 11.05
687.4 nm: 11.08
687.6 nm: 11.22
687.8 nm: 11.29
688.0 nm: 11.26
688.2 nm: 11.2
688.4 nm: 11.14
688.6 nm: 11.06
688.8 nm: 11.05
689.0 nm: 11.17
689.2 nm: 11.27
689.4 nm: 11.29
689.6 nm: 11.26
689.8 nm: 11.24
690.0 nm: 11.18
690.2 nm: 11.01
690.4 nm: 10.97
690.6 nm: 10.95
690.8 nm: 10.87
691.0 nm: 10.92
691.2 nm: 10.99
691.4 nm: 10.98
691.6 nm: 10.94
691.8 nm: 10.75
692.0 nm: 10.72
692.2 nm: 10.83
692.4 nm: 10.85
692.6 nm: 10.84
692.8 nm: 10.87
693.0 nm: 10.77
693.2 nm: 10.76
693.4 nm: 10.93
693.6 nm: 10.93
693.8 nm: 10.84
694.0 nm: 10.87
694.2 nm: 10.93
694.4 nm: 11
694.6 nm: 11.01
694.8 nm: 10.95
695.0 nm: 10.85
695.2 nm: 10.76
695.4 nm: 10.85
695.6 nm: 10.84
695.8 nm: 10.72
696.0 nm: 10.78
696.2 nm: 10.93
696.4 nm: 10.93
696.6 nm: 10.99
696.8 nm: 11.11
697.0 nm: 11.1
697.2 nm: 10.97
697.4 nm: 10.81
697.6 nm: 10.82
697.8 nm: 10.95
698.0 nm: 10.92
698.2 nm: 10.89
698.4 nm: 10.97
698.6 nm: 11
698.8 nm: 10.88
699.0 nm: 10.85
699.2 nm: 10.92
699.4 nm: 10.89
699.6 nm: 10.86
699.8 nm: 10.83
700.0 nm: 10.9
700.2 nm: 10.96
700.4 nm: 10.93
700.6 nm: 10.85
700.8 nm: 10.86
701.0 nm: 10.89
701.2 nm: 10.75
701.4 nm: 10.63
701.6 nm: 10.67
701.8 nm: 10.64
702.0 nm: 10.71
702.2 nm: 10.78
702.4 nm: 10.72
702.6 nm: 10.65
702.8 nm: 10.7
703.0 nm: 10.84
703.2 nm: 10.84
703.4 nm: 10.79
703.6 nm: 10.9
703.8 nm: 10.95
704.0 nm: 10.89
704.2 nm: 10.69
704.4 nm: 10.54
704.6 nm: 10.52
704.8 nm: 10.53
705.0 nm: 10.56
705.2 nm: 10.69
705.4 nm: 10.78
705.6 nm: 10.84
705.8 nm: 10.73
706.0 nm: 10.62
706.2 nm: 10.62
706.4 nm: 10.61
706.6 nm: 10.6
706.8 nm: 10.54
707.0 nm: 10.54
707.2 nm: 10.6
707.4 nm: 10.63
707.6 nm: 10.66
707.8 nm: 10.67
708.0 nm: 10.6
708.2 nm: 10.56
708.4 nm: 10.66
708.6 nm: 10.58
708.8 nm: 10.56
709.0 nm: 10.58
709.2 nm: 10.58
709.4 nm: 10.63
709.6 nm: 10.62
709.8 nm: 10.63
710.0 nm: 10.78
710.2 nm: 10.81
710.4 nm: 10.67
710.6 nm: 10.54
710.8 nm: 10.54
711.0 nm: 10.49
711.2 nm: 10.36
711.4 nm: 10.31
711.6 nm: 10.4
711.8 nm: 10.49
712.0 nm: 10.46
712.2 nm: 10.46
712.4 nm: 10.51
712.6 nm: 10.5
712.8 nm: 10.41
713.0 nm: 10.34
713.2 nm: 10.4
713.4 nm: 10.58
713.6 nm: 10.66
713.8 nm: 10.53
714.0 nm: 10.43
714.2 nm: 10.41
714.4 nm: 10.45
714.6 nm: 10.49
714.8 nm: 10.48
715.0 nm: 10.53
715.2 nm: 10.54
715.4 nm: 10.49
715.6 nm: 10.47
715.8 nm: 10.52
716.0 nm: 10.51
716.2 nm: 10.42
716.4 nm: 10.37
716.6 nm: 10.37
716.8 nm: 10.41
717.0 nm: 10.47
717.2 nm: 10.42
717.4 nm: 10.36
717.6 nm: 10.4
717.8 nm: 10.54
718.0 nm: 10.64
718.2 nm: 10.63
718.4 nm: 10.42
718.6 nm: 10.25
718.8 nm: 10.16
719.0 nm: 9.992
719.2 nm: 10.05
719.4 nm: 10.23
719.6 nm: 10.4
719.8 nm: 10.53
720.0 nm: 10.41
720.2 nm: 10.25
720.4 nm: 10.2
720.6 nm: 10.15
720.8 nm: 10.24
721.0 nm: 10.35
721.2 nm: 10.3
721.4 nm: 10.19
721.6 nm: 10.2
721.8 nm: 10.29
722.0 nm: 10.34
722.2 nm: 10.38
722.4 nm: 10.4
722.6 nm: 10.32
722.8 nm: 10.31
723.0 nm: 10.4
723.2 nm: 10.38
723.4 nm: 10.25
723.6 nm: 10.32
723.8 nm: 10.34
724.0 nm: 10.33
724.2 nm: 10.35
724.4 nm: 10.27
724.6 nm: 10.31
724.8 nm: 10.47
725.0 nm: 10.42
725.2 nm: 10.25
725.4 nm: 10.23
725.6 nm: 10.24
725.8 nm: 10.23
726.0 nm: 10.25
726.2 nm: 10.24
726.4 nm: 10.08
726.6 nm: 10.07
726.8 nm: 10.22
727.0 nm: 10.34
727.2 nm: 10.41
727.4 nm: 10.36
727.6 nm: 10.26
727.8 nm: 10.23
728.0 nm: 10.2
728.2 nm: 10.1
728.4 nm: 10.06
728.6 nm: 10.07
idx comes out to 11.2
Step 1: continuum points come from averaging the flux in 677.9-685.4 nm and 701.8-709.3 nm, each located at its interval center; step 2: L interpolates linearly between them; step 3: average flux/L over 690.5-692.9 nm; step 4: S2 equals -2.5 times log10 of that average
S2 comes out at 0.01 mag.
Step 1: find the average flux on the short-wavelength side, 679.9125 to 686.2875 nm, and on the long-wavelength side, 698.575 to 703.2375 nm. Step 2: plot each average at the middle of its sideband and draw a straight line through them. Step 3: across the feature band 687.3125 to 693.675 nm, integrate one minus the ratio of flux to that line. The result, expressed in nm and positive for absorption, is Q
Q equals 0.00 nm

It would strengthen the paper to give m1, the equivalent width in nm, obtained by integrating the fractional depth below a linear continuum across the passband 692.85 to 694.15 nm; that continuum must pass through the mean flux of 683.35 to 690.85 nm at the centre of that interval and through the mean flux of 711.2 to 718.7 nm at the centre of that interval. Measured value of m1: 0.01 nm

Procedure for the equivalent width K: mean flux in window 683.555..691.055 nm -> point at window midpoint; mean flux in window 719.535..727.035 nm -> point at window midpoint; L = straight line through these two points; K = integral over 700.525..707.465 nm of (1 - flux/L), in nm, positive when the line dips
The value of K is 0.024 nm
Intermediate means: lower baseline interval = 11.1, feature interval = 10.7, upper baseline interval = 10.3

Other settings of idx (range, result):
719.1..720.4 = 10.3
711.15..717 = 10.5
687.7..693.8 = 11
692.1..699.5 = 10.9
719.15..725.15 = 10.3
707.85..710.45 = 10.6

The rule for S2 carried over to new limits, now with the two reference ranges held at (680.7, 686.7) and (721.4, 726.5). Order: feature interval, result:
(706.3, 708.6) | 0.01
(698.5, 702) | 0.00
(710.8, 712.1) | 0.01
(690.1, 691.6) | 0.01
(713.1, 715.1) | 0.00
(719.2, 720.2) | 0.01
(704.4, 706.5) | 0.01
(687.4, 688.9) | -0.01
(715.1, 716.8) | 0.00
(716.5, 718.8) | 0.00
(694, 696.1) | 0.01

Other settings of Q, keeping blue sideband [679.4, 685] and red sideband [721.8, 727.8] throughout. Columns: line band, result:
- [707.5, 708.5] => 0.00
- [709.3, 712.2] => 0.01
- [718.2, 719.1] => 0.02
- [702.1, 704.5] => 0.00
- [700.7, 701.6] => 0.00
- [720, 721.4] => 0.02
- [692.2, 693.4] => 0.02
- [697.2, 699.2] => -0.01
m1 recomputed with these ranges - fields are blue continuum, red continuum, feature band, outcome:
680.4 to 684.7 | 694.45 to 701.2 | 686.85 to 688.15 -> -0.008 nm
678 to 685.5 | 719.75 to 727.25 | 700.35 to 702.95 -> 0.008 nm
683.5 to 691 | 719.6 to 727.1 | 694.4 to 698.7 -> 0.000 nm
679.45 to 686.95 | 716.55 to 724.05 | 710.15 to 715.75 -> 0.005 nm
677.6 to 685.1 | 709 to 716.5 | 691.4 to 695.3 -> 0.035 nm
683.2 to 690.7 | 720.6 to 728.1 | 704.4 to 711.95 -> 0.042 nm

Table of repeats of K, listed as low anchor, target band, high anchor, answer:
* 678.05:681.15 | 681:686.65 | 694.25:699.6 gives 0.01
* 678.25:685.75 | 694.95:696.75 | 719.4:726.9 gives 0.01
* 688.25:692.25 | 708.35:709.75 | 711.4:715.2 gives 0.00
